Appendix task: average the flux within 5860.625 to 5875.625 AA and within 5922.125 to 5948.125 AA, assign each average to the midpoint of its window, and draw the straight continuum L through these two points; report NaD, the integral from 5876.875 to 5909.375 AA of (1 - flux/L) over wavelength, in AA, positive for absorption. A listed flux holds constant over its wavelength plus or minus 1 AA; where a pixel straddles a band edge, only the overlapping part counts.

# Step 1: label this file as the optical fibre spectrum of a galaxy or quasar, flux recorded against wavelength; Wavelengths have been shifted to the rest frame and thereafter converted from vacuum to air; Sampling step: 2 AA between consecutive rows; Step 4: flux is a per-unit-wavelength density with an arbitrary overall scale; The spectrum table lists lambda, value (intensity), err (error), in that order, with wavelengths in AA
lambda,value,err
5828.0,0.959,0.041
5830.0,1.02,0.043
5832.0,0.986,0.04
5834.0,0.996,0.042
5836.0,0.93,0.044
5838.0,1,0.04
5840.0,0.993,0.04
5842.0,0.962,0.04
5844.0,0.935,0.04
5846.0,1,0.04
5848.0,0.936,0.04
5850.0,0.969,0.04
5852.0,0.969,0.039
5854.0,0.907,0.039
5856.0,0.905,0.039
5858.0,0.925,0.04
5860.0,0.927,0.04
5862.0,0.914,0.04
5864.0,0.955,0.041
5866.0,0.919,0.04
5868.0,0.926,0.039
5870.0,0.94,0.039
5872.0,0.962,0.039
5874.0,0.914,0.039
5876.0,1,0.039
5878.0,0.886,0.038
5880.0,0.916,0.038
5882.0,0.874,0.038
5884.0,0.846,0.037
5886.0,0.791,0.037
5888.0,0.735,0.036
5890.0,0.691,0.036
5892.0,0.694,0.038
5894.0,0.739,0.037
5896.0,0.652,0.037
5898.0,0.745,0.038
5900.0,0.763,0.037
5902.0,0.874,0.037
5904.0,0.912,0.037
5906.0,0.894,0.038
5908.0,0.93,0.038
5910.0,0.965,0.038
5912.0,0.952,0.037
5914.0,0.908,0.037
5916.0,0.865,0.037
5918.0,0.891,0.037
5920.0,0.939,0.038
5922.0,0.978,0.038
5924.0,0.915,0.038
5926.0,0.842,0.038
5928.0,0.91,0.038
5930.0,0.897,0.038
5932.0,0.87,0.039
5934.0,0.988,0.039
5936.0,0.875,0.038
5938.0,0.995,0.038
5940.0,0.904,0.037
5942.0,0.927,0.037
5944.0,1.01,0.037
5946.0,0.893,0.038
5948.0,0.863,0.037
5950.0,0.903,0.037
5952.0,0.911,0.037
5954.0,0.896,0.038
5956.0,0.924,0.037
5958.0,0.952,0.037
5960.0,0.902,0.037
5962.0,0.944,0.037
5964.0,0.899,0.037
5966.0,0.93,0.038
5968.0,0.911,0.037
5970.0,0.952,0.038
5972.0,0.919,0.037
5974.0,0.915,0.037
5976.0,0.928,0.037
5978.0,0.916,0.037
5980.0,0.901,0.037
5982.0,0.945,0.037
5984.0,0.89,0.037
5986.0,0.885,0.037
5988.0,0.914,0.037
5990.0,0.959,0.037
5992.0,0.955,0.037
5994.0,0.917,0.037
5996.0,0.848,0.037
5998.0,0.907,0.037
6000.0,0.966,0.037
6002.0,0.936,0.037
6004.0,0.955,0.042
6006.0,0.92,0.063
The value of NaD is 4.1 AA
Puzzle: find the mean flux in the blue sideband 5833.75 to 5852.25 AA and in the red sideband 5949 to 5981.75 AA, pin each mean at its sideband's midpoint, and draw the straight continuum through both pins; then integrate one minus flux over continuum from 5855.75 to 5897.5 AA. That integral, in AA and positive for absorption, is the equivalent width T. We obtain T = 4.1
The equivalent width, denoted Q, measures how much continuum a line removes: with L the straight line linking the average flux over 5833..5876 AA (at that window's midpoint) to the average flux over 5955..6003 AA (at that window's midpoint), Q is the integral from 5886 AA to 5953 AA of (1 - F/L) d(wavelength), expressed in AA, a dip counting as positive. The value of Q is 4.4 AA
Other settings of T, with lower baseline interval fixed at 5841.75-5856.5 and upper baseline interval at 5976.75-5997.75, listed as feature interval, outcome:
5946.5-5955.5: 0.3 AA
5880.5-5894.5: 2.5 AA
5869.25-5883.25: 0.2 AA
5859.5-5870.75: 0.2 AA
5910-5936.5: 0.5 AA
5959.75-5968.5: 0.0 AA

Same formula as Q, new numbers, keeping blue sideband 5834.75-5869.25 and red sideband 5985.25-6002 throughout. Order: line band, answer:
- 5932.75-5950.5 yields 0.02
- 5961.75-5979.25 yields 0.04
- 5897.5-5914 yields 0.90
